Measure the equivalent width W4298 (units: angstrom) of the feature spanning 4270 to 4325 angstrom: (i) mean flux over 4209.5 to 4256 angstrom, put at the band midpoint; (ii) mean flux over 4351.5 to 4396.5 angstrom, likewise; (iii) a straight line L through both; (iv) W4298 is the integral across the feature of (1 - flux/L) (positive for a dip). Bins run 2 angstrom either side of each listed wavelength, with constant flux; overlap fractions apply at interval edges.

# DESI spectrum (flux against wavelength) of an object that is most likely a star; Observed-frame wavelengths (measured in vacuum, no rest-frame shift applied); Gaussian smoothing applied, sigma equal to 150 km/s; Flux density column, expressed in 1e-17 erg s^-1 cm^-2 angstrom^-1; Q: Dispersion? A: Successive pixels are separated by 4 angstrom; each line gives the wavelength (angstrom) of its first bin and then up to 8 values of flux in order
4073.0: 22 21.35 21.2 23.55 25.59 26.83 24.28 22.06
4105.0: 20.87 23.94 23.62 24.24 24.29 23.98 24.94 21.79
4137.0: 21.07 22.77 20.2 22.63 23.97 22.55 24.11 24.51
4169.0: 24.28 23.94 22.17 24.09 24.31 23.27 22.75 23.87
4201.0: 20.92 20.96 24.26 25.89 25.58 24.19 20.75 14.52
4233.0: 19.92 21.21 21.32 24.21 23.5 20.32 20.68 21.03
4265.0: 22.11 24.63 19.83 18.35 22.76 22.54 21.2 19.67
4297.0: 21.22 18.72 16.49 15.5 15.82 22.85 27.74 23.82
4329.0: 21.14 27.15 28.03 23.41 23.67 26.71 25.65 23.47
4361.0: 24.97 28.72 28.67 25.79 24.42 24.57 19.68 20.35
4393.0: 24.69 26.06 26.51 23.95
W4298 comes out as 6.6 angstrom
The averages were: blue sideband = 22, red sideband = 24.7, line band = 20.4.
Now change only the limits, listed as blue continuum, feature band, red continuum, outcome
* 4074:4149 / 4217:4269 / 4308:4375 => 5.3 angstrom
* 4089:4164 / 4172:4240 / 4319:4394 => 3.9 angstrom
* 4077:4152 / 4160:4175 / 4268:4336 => -1.1 angstrom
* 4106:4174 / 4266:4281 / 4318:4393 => 1.9 angstrom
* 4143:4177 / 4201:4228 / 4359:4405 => 0.6 angstrom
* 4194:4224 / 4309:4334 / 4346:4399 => 2.2 angstrom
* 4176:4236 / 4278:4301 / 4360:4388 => 2.6 angstrom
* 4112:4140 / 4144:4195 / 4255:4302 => -1.4 angstrom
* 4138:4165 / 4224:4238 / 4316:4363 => 2.9 angstrom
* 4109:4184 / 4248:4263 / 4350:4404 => 1.8 angstrom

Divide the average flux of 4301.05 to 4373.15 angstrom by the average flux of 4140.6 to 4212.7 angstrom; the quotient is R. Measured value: 1.02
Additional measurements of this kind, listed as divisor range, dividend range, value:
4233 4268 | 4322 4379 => 1.17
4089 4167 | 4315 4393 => 1.06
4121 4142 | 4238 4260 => 0.95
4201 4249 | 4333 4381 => 1.17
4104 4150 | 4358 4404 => 1.09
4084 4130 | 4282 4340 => 0.90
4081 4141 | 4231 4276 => 0.92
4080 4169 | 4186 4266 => 0.95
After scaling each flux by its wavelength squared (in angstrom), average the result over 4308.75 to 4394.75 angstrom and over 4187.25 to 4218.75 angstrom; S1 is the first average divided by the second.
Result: 1.10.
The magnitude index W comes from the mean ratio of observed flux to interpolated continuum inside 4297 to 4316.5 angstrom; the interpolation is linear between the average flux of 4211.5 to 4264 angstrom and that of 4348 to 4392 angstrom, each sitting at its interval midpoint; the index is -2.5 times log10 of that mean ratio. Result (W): 0.31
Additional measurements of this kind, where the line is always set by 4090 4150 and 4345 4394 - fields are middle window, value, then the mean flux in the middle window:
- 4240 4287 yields 0.11 mag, 21.8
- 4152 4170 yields -0.02 mag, 23.9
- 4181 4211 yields 0.03 mag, 23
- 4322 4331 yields 0.07 mag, 23.1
